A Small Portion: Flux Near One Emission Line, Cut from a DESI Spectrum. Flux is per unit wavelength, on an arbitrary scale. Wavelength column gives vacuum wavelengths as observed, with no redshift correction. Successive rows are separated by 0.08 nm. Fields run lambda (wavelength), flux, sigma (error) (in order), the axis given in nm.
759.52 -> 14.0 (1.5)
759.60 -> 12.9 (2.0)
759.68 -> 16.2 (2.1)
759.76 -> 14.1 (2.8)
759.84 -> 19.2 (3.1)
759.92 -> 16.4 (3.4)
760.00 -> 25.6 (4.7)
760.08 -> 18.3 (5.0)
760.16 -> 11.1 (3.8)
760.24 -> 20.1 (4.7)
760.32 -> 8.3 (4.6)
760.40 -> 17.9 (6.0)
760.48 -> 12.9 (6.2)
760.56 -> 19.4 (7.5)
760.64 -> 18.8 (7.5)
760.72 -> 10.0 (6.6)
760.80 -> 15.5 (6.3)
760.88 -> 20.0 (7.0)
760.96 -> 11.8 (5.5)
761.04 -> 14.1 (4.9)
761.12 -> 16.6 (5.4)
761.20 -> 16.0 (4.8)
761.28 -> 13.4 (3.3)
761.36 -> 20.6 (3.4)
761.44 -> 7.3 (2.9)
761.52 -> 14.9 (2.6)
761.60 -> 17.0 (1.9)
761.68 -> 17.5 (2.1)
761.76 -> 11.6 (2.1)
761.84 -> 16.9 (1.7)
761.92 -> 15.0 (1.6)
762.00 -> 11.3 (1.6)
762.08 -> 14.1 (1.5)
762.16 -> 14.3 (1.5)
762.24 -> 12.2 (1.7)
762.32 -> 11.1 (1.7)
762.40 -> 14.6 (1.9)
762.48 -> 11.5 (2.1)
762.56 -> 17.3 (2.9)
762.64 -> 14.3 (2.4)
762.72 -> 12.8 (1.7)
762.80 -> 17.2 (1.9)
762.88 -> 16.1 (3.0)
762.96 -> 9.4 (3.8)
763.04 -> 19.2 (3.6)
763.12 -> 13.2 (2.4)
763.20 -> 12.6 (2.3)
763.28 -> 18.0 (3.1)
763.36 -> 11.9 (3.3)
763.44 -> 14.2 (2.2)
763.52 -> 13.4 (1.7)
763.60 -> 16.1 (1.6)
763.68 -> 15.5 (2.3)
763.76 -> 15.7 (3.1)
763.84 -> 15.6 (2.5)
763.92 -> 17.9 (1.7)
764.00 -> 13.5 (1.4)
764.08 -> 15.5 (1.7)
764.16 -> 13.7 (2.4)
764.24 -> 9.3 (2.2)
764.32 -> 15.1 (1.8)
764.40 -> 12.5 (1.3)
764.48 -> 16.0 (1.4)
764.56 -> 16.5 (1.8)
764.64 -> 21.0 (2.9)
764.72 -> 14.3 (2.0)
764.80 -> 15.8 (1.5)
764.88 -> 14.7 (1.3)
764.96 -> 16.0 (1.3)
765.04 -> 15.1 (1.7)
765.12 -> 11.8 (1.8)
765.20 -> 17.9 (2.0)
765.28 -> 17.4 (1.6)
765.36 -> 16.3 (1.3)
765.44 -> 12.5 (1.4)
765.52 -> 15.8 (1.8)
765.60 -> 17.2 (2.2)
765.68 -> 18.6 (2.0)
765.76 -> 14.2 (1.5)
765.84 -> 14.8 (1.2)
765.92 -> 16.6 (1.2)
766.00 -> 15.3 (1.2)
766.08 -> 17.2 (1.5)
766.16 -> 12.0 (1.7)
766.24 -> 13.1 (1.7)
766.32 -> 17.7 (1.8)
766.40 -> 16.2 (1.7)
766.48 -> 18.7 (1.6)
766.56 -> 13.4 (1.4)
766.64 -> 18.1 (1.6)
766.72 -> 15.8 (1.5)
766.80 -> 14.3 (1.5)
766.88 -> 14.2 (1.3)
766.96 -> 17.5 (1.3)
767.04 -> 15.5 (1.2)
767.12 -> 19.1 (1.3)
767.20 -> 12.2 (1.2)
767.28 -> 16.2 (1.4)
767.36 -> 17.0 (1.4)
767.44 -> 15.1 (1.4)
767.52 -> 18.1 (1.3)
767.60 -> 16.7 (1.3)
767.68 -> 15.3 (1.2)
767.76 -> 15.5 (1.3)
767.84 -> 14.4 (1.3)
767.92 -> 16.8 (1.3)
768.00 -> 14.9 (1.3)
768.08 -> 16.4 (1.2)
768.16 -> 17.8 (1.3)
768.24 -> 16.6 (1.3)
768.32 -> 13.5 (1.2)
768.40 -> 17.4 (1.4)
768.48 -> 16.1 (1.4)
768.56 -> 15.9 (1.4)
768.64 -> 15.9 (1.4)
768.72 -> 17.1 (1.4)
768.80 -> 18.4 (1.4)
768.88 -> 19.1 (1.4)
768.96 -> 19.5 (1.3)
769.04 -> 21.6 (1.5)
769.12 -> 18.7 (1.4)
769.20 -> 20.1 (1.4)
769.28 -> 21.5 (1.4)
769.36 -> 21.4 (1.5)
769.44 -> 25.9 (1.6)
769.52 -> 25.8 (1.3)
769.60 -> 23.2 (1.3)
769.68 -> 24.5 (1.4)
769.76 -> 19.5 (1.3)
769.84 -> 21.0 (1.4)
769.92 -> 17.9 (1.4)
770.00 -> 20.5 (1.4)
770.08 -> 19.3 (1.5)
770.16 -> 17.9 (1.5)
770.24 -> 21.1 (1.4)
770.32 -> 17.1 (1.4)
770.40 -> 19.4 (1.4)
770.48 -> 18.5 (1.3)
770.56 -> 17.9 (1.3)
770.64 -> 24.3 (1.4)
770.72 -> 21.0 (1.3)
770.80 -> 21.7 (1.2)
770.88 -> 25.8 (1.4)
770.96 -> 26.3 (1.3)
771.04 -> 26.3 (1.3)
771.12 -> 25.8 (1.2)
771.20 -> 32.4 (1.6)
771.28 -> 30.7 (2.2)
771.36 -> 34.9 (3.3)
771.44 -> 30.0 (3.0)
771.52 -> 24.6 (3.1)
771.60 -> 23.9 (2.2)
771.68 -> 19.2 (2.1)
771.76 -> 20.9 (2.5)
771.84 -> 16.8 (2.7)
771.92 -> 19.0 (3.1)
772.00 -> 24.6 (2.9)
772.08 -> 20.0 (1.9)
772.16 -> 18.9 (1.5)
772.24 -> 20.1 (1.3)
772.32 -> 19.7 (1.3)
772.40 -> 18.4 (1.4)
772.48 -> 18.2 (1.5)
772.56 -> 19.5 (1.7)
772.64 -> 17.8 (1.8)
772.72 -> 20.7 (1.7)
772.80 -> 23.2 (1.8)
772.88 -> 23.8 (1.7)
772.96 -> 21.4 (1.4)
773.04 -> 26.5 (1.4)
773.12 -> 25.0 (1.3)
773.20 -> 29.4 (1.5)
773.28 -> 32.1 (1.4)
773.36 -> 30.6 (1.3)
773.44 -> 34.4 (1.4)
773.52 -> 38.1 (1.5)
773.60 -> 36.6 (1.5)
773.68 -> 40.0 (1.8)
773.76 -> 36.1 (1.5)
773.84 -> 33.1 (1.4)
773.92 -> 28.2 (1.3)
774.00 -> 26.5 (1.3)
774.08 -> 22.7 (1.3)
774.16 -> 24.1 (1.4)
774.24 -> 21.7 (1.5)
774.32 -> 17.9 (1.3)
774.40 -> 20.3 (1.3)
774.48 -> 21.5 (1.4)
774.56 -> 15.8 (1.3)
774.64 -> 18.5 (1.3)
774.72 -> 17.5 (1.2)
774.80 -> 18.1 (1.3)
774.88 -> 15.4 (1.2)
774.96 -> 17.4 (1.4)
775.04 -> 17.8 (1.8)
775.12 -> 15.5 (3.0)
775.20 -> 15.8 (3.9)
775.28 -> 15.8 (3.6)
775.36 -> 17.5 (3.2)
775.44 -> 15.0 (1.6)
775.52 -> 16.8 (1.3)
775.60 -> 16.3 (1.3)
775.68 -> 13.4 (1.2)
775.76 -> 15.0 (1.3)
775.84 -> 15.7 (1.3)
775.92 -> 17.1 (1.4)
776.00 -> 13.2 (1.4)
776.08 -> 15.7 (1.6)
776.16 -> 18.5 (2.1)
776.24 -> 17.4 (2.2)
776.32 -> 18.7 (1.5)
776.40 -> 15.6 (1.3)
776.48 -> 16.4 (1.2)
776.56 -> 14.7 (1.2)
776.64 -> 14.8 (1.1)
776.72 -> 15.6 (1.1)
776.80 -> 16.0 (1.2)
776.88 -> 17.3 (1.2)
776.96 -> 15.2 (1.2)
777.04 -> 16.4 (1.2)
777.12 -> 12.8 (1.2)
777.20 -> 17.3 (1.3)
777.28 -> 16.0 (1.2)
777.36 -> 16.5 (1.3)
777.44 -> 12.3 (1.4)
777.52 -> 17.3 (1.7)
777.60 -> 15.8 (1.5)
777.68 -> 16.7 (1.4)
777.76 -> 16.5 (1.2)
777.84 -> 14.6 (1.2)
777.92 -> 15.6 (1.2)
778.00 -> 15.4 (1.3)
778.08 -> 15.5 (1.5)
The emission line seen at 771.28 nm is H-alpha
